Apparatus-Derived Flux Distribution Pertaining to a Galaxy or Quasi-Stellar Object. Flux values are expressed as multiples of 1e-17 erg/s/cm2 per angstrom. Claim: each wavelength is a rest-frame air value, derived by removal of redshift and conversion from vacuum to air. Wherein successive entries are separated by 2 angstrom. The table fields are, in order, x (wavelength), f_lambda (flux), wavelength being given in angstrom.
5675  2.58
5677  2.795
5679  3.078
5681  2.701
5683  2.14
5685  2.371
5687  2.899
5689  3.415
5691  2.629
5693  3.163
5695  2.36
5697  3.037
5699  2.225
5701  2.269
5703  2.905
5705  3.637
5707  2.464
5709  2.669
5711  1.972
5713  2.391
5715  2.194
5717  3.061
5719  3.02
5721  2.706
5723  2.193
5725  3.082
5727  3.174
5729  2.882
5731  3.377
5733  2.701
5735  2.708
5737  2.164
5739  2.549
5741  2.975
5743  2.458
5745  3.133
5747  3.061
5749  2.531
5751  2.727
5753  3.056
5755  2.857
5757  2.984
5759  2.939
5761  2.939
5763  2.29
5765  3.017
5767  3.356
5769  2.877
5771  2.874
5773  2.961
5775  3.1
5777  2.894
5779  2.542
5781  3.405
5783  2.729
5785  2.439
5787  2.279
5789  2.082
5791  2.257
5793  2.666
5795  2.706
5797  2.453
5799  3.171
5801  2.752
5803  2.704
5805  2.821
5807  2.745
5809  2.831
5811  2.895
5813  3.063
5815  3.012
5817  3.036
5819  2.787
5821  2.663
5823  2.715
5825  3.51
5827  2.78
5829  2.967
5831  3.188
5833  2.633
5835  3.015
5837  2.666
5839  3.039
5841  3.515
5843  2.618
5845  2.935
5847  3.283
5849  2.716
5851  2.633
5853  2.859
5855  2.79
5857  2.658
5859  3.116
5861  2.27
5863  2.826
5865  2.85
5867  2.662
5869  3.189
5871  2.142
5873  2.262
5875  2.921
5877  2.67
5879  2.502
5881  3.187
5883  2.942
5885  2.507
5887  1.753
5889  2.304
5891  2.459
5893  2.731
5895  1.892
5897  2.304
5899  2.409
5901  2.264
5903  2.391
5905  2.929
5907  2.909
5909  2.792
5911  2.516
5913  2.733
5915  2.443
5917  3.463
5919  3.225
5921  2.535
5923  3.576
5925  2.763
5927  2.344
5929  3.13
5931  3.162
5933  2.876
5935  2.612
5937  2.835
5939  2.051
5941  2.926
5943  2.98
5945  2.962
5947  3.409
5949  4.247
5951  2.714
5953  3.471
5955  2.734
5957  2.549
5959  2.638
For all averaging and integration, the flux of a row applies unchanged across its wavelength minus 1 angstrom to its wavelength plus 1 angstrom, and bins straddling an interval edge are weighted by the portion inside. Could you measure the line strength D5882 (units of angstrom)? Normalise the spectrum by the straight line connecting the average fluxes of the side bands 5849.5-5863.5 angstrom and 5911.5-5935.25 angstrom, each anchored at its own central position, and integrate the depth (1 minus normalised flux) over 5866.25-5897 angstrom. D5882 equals 2.9 angstrom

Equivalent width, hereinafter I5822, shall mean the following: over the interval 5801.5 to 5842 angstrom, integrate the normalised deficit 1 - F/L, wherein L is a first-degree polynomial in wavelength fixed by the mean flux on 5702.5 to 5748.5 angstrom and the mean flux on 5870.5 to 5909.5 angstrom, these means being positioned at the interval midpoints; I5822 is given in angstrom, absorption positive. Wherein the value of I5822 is -4.8 angstrom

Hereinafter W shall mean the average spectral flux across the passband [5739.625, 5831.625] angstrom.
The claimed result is 2.83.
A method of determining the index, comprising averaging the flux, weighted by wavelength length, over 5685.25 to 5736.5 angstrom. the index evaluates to 2.75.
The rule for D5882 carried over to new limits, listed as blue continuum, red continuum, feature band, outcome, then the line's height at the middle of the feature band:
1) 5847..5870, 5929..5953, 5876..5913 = 4.6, 2.89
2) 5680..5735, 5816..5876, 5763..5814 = 0.3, 2.79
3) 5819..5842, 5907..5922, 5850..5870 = 0.9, 2.91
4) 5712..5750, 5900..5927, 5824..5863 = -1.7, 2.78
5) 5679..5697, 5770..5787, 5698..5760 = 1.0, 2.79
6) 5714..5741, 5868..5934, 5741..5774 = -1.6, 2.75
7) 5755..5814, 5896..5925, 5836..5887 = -0.1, 2.76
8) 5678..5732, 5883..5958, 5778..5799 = 1.2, 2.75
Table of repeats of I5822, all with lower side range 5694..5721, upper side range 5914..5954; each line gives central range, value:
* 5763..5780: -1.1 angstrom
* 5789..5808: 0.8 angstrom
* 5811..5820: -0.5 angstrom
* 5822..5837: -0.7 angstrom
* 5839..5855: -0.5 angstrom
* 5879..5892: 1.7 angstrom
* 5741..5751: -0.4 angstrom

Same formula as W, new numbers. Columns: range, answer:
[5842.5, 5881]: 2.74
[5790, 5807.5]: 2.7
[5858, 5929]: 2.66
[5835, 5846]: 2.96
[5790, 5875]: 2.82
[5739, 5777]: 2.89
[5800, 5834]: 2.89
